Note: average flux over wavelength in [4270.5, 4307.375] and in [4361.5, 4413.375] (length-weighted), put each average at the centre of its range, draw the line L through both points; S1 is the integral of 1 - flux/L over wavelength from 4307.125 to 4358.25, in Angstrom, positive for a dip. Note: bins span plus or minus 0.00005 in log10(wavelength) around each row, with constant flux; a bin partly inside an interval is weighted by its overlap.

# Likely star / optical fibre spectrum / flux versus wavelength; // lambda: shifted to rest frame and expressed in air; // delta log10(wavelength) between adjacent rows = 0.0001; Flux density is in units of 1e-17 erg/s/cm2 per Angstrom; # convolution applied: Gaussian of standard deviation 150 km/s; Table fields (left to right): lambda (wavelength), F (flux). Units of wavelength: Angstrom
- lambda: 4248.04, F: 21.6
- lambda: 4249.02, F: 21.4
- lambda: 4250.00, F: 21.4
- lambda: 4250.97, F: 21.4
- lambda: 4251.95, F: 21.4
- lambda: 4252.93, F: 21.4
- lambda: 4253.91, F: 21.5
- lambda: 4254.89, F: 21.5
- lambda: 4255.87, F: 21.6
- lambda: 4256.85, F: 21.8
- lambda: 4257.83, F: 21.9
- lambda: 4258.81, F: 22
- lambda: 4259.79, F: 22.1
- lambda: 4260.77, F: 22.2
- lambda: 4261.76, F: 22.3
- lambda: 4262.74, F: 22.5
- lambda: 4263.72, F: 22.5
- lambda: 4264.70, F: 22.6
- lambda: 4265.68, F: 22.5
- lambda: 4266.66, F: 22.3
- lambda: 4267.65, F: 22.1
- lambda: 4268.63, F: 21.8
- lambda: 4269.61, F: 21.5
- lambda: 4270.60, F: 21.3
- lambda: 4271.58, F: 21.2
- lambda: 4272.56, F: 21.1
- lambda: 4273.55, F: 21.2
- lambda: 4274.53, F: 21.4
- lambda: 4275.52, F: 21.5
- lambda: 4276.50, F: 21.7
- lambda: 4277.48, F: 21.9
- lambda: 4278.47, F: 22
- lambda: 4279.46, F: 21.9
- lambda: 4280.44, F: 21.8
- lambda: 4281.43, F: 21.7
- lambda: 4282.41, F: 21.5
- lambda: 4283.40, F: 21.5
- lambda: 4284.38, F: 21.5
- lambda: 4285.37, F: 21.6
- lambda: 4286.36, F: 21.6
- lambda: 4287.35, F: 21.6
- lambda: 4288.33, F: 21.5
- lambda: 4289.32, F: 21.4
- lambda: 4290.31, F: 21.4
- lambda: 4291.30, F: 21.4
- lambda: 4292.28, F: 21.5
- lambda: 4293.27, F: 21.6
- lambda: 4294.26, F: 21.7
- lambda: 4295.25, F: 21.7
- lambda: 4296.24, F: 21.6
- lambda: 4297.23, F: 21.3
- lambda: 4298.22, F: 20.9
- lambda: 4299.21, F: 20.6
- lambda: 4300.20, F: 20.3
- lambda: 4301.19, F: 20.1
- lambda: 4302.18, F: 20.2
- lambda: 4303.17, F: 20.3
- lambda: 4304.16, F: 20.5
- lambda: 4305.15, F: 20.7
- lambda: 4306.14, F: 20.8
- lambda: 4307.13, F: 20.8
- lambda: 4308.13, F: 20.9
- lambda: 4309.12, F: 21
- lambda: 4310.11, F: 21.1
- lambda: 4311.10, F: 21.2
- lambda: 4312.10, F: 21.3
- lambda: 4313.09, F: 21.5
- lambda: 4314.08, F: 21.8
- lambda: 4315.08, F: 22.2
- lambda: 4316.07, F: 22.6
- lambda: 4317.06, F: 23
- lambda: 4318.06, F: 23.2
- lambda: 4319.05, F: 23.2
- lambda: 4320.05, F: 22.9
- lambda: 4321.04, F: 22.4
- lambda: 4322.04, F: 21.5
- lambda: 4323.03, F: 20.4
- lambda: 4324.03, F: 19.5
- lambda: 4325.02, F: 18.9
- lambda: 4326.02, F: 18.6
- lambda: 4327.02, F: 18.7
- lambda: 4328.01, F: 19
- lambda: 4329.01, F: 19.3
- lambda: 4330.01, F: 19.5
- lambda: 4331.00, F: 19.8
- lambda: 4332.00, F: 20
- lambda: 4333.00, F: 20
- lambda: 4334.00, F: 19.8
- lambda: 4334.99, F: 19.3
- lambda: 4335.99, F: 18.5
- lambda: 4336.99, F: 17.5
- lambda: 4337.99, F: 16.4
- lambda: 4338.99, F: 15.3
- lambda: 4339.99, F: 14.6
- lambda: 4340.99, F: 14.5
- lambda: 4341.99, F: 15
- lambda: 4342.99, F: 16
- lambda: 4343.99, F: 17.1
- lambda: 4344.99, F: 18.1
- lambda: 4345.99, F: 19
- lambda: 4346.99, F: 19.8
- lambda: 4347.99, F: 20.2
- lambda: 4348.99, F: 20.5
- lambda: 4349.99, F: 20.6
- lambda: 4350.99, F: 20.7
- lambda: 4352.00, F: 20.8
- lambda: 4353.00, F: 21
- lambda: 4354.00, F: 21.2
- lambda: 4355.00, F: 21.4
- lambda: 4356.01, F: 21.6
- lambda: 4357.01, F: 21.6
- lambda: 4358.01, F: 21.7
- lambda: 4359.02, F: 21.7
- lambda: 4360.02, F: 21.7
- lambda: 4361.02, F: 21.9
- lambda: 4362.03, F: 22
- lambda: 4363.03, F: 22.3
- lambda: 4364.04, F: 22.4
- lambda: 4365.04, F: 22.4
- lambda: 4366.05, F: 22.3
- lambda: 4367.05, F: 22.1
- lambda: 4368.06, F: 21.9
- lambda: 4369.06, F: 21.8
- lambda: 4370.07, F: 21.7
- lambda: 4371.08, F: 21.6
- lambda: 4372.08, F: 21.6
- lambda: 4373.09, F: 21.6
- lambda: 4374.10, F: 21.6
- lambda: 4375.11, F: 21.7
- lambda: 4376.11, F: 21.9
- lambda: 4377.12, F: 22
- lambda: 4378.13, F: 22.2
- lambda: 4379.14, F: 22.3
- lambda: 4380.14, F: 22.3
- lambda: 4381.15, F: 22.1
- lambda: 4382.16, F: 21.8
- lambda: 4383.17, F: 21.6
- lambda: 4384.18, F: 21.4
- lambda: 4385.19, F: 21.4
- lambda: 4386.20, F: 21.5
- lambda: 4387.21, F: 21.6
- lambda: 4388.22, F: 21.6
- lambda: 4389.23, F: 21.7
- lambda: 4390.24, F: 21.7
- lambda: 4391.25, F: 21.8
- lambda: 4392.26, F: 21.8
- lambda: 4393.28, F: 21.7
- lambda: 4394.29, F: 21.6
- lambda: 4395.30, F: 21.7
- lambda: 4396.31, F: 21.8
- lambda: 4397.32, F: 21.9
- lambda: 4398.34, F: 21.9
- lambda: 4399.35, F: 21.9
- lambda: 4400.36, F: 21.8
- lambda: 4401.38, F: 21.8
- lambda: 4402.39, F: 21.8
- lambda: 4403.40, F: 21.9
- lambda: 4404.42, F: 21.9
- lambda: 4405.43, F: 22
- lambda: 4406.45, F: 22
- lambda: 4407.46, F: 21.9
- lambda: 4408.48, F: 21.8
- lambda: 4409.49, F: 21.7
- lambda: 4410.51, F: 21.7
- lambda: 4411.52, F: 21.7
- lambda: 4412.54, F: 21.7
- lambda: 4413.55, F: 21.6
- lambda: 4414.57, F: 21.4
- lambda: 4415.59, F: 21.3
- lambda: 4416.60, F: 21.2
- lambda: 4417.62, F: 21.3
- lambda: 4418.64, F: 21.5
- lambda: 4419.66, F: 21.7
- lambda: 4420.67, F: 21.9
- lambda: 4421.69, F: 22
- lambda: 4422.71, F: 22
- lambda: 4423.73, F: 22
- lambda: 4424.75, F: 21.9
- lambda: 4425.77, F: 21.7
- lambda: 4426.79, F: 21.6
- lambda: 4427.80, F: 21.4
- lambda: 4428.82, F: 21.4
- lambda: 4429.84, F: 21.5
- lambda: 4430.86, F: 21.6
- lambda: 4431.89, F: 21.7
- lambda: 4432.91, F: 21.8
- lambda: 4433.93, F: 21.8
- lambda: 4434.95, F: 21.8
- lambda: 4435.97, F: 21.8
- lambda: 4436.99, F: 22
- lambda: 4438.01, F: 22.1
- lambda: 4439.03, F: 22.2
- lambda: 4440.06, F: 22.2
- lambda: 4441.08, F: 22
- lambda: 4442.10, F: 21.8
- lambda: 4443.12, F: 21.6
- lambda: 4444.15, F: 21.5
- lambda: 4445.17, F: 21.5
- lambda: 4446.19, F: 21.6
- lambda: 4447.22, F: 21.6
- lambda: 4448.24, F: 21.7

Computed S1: 3.8 Angstrom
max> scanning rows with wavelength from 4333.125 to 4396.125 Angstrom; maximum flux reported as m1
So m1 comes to 22.4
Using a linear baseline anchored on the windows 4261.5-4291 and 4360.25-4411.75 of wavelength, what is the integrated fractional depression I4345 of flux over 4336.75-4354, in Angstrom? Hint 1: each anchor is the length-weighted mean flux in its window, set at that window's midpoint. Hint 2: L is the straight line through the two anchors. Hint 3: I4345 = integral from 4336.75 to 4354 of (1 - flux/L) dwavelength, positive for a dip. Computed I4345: 2.9 Angstrom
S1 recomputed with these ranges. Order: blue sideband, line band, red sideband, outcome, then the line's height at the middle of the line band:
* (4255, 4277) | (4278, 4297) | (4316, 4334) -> -0.17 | 21.4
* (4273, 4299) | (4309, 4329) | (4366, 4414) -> 0.43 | 21.6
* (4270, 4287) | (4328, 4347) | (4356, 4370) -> 3.47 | 21.8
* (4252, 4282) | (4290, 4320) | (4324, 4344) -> -2.71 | 19.6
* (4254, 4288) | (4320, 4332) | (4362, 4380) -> 1.08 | 21.9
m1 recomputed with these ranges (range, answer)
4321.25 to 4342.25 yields 21.5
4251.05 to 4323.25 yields 23.2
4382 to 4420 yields 22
